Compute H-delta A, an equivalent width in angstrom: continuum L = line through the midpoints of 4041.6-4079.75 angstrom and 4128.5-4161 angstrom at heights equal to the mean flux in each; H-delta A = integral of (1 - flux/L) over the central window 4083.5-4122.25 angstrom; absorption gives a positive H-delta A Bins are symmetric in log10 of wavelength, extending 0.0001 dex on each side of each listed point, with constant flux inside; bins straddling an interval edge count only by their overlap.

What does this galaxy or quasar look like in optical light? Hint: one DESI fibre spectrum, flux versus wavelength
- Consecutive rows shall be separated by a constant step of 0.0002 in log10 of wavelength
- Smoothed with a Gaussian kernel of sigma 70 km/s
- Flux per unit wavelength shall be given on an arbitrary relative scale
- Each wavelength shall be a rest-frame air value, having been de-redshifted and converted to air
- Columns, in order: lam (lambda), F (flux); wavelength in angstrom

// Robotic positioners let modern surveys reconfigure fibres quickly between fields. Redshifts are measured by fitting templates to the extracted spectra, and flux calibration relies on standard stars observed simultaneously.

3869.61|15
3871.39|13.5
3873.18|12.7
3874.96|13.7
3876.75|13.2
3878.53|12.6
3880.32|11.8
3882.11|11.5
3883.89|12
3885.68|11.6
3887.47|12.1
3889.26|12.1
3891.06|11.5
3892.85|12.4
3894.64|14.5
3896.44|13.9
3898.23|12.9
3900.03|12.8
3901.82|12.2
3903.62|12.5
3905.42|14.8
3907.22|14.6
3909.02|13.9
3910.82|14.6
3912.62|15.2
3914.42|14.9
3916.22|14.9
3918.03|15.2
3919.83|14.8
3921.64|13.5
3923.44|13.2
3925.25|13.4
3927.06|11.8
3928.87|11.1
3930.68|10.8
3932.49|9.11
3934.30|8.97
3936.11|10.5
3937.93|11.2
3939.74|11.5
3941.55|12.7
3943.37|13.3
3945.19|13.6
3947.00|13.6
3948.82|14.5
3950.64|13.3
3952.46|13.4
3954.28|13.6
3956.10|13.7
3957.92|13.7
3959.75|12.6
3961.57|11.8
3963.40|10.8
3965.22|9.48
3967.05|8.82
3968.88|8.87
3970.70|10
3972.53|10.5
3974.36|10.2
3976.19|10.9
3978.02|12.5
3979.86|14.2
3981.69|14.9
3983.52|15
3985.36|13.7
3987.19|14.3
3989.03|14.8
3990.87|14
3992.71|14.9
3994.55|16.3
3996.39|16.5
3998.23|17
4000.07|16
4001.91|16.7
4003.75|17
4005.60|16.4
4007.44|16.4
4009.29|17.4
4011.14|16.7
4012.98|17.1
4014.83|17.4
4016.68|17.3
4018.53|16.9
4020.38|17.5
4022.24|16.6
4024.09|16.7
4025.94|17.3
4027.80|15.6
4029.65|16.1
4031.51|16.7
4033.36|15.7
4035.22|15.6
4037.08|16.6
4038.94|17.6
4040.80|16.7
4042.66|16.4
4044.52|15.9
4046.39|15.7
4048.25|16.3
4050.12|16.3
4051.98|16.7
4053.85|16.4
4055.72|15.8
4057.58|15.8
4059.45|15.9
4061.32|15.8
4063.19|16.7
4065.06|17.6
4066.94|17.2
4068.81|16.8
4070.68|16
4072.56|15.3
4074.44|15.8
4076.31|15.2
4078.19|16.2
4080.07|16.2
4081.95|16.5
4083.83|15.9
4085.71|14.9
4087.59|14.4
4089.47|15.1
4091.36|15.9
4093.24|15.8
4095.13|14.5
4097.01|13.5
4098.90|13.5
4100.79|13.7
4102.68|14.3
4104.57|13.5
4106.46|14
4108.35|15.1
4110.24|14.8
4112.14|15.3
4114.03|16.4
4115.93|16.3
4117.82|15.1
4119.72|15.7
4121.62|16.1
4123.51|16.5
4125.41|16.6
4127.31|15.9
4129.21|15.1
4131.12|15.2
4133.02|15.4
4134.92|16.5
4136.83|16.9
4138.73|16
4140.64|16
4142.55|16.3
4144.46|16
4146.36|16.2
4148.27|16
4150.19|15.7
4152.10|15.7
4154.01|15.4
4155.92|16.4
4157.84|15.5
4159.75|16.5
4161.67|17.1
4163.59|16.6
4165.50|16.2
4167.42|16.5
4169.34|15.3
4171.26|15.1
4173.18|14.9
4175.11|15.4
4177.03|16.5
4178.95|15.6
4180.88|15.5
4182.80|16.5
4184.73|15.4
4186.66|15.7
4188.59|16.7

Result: 2.8 angstrom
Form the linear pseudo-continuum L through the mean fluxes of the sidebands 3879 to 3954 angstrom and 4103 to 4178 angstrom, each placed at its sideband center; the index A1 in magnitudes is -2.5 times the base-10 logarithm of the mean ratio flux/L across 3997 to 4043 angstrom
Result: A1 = -0.18 mag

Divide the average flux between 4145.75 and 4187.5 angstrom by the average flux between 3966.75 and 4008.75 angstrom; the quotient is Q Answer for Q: 1.13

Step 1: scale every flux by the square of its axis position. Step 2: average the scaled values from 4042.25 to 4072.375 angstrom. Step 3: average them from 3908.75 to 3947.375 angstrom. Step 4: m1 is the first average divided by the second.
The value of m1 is 1.36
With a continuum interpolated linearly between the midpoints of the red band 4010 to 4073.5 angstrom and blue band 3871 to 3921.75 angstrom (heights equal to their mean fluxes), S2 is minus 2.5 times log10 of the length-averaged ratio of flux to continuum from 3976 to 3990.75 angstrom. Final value 0.095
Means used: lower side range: 13.3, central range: 13.9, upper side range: 16.5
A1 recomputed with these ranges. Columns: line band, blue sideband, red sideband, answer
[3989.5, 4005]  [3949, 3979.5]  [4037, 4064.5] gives -0.19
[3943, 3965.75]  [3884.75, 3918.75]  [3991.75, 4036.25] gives 0.16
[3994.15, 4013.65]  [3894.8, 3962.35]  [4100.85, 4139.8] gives -0.19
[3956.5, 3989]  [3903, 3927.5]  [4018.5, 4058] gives 0.26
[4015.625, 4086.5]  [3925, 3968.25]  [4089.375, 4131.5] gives -0.17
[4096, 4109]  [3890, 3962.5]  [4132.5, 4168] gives 0.12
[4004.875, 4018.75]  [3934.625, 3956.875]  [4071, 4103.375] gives -0.22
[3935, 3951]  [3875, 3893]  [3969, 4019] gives 0.08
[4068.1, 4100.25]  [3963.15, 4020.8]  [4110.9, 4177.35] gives 0.00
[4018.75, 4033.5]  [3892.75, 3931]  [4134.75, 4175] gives -0.13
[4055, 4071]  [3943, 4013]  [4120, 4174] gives -0.11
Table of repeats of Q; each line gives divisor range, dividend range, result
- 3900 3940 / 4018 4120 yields 1.23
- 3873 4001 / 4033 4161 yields 1.22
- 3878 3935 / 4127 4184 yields 1.24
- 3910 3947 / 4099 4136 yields 1.20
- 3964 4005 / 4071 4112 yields 1.11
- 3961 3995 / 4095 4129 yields 1.22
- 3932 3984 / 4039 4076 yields 1.36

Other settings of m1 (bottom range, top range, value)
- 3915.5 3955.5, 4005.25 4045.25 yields 1.38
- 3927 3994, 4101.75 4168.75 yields 1.40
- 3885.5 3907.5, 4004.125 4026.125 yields 1.40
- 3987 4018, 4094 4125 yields 0.97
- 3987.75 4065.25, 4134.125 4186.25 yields 1.04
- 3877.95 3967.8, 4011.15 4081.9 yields 1.38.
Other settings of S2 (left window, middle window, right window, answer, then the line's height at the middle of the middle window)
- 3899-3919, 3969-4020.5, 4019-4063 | 0.046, 15.6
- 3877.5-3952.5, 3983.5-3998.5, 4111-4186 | -0.094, 13.8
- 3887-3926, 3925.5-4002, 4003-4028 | 0.208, 15.4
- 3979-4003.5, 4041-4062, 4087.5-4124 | -0.068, 15.1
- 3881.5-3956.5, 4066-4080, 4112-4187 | -0.081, 14.9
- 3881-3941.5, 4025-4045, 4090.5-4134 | -0.155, 14.2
